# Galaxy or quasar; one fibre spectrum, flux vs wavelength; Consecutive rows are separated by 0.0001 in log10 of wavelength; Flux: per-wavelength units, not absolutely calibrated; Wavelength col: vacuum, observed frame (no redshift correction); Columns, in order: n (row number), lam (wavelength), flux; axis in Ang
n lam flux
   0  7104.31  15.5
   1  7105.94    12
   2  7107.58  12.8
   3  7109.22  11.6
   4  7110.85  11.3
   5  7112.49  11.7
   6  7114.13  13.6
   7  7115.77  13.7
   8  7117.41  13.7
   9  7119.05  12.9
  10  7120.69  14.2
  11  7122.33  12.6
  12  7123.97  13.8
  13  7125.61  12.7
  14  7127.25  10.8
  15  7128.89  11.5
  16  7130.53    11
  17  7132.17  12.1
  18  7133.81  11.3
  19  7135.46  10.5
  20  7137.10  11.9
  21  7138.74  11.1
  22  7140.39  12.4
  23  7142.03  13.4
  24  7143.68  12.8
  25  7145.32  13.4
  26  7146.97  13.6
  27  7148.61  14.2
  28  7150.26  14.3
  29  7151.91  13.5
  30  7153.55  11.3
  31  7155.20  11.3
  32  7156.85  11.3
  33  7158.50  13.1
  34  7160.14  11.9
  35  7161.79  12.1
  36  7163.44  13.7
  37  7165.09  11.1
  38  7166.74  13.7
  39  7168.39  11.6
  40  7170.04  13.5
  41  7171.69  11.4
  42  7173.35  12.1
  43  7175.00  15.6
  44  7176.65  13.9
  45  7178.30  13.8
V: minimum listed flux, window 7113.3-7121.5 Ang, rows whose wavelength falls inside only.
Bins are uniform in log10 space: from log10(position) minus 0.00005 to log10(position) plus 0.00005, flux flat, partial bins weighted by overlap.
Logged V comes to 12.9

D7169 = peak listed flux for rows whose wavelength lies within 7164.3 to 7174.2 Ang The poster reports 13.7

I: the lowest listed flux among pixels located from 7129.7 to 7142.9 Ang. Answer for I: 10.5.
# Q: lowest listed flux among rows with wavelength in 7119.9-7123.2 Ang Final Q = 12.6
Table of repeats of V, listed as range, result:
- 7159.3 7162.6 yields 11.9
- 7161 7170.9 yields 11.1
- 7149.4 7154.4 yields 11.3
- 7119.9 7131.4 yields 10.8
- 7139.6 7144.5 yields 12.4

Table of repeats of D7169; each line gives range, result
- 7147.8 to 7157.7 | 14.3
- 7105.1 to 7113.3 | 12.8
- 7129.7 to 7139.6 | 12.1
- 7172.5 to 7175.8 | 15.6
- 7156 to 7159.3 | 13.1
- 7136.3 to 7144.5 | 13.4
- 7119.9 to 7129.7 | 14.2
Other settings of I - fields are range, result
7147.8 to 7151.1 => 14.2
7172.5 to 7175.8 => 12.1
